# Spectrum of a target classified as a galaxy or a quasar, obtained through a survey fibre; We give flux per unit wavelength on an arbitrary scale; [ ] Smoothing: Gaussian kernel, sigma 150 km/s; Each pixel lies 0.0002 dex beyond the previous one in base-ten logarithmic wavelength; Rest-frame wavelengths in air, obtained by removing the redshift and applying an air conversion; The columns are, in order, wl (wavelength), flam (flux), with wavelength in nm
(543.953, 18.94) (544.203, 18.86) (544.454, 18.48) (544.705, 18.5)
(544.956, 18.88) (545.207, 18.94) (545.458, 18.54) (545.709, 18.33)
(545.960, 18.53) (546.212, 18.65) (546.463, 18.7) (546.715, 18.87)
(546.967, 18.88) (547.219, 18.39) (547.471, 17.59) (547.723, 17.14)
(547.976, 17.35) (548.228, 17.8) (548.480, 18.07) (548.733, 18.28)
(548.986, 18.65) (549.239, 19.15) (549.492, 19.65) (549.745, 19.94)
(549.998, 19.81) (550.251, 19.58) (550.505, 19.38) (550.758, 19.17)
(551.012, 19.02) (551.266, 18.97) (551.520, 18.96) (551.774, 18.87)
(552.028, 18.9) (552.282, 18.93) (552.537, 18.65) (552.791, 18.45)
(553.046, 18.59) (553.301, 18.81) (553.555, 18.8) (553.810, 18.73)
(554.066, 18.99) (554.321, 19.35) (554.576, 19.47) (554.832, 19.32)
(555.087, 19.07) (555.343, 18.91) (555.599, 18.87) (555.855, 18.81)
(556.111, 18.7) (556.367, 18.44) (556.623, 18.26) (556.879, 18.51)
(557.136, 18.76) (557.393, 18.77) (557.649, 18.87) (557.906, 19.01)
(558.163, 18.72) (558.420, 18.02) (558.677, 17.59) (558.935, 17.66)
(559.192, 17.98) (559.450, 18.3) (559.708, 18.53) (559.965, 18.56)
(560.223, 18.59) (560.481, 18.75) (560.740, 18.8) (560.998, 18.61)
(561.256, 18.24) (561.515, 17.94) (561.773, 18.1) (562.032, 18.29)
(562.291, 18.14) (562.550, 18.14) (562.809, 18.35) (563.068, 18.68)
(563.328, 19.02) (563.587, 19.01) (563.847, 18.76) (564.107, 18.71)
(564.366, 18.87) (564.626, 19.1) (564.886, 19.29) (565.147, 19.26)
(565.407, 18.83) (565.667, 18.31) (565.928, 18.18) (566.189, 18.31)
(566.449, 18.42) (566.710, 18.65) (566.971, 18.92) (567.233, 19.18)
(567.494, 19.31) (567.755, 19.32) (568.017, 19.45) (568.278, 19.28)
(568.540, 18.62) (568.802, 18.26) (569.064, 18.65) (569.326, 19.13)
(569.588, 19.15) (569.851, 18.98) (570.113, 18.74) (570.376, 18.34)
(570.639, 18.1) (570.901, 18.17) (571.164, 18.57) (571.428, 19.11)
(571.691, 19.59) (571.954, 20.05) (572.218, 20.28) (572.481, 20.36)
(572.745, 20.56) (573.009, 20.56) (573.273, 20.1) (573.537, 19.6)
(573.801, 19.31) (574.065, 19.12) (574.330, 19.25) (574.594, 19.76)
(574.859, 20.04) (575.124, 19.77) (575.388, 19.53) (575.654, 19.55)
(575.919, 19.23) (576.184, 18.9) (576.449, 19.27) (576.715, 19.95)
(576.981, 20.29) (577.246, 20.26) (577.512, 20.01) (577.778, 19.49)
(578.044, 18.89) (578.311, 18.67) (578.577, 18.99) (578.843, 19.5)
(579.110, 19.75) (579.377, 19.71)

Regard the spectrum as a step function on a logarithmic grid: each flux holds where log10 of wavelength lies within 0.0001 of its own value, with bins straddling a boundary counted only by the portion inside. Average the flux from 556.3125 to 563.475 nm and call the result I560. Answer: 18.4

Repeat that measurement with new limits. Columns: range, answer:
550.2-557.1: 18.9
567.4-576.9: 19.3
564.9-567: 18.6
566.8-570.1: 19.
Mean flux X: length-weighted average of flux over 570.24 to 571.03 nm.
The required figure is 18.2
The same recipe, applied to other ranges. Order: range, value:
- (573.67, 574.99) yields 19.5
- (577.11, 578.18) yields 19.7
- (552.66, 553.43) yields 18.6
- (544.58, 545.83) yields 18.6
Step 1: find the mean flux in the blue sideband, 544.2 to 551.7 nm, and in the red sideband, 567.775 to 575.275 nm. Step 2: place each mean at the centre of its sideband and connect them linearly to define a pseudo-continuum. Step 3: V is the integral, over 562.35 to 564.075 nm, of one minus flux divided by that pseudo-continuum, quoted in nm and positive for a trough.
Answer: 0.042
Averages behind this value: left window 18.7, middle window 18.6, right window 19.3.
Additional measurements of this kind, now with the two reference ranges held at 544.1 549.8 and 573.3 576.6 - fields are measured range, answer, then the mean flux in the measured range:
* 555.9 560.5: 0.11 nm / 18.4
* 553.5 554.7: -0.02 nm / 19.1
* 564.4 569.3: 0.09 nm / 18.9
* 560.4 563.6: 0.10 nm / 18.4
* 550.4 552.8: -0.04 nm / 19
